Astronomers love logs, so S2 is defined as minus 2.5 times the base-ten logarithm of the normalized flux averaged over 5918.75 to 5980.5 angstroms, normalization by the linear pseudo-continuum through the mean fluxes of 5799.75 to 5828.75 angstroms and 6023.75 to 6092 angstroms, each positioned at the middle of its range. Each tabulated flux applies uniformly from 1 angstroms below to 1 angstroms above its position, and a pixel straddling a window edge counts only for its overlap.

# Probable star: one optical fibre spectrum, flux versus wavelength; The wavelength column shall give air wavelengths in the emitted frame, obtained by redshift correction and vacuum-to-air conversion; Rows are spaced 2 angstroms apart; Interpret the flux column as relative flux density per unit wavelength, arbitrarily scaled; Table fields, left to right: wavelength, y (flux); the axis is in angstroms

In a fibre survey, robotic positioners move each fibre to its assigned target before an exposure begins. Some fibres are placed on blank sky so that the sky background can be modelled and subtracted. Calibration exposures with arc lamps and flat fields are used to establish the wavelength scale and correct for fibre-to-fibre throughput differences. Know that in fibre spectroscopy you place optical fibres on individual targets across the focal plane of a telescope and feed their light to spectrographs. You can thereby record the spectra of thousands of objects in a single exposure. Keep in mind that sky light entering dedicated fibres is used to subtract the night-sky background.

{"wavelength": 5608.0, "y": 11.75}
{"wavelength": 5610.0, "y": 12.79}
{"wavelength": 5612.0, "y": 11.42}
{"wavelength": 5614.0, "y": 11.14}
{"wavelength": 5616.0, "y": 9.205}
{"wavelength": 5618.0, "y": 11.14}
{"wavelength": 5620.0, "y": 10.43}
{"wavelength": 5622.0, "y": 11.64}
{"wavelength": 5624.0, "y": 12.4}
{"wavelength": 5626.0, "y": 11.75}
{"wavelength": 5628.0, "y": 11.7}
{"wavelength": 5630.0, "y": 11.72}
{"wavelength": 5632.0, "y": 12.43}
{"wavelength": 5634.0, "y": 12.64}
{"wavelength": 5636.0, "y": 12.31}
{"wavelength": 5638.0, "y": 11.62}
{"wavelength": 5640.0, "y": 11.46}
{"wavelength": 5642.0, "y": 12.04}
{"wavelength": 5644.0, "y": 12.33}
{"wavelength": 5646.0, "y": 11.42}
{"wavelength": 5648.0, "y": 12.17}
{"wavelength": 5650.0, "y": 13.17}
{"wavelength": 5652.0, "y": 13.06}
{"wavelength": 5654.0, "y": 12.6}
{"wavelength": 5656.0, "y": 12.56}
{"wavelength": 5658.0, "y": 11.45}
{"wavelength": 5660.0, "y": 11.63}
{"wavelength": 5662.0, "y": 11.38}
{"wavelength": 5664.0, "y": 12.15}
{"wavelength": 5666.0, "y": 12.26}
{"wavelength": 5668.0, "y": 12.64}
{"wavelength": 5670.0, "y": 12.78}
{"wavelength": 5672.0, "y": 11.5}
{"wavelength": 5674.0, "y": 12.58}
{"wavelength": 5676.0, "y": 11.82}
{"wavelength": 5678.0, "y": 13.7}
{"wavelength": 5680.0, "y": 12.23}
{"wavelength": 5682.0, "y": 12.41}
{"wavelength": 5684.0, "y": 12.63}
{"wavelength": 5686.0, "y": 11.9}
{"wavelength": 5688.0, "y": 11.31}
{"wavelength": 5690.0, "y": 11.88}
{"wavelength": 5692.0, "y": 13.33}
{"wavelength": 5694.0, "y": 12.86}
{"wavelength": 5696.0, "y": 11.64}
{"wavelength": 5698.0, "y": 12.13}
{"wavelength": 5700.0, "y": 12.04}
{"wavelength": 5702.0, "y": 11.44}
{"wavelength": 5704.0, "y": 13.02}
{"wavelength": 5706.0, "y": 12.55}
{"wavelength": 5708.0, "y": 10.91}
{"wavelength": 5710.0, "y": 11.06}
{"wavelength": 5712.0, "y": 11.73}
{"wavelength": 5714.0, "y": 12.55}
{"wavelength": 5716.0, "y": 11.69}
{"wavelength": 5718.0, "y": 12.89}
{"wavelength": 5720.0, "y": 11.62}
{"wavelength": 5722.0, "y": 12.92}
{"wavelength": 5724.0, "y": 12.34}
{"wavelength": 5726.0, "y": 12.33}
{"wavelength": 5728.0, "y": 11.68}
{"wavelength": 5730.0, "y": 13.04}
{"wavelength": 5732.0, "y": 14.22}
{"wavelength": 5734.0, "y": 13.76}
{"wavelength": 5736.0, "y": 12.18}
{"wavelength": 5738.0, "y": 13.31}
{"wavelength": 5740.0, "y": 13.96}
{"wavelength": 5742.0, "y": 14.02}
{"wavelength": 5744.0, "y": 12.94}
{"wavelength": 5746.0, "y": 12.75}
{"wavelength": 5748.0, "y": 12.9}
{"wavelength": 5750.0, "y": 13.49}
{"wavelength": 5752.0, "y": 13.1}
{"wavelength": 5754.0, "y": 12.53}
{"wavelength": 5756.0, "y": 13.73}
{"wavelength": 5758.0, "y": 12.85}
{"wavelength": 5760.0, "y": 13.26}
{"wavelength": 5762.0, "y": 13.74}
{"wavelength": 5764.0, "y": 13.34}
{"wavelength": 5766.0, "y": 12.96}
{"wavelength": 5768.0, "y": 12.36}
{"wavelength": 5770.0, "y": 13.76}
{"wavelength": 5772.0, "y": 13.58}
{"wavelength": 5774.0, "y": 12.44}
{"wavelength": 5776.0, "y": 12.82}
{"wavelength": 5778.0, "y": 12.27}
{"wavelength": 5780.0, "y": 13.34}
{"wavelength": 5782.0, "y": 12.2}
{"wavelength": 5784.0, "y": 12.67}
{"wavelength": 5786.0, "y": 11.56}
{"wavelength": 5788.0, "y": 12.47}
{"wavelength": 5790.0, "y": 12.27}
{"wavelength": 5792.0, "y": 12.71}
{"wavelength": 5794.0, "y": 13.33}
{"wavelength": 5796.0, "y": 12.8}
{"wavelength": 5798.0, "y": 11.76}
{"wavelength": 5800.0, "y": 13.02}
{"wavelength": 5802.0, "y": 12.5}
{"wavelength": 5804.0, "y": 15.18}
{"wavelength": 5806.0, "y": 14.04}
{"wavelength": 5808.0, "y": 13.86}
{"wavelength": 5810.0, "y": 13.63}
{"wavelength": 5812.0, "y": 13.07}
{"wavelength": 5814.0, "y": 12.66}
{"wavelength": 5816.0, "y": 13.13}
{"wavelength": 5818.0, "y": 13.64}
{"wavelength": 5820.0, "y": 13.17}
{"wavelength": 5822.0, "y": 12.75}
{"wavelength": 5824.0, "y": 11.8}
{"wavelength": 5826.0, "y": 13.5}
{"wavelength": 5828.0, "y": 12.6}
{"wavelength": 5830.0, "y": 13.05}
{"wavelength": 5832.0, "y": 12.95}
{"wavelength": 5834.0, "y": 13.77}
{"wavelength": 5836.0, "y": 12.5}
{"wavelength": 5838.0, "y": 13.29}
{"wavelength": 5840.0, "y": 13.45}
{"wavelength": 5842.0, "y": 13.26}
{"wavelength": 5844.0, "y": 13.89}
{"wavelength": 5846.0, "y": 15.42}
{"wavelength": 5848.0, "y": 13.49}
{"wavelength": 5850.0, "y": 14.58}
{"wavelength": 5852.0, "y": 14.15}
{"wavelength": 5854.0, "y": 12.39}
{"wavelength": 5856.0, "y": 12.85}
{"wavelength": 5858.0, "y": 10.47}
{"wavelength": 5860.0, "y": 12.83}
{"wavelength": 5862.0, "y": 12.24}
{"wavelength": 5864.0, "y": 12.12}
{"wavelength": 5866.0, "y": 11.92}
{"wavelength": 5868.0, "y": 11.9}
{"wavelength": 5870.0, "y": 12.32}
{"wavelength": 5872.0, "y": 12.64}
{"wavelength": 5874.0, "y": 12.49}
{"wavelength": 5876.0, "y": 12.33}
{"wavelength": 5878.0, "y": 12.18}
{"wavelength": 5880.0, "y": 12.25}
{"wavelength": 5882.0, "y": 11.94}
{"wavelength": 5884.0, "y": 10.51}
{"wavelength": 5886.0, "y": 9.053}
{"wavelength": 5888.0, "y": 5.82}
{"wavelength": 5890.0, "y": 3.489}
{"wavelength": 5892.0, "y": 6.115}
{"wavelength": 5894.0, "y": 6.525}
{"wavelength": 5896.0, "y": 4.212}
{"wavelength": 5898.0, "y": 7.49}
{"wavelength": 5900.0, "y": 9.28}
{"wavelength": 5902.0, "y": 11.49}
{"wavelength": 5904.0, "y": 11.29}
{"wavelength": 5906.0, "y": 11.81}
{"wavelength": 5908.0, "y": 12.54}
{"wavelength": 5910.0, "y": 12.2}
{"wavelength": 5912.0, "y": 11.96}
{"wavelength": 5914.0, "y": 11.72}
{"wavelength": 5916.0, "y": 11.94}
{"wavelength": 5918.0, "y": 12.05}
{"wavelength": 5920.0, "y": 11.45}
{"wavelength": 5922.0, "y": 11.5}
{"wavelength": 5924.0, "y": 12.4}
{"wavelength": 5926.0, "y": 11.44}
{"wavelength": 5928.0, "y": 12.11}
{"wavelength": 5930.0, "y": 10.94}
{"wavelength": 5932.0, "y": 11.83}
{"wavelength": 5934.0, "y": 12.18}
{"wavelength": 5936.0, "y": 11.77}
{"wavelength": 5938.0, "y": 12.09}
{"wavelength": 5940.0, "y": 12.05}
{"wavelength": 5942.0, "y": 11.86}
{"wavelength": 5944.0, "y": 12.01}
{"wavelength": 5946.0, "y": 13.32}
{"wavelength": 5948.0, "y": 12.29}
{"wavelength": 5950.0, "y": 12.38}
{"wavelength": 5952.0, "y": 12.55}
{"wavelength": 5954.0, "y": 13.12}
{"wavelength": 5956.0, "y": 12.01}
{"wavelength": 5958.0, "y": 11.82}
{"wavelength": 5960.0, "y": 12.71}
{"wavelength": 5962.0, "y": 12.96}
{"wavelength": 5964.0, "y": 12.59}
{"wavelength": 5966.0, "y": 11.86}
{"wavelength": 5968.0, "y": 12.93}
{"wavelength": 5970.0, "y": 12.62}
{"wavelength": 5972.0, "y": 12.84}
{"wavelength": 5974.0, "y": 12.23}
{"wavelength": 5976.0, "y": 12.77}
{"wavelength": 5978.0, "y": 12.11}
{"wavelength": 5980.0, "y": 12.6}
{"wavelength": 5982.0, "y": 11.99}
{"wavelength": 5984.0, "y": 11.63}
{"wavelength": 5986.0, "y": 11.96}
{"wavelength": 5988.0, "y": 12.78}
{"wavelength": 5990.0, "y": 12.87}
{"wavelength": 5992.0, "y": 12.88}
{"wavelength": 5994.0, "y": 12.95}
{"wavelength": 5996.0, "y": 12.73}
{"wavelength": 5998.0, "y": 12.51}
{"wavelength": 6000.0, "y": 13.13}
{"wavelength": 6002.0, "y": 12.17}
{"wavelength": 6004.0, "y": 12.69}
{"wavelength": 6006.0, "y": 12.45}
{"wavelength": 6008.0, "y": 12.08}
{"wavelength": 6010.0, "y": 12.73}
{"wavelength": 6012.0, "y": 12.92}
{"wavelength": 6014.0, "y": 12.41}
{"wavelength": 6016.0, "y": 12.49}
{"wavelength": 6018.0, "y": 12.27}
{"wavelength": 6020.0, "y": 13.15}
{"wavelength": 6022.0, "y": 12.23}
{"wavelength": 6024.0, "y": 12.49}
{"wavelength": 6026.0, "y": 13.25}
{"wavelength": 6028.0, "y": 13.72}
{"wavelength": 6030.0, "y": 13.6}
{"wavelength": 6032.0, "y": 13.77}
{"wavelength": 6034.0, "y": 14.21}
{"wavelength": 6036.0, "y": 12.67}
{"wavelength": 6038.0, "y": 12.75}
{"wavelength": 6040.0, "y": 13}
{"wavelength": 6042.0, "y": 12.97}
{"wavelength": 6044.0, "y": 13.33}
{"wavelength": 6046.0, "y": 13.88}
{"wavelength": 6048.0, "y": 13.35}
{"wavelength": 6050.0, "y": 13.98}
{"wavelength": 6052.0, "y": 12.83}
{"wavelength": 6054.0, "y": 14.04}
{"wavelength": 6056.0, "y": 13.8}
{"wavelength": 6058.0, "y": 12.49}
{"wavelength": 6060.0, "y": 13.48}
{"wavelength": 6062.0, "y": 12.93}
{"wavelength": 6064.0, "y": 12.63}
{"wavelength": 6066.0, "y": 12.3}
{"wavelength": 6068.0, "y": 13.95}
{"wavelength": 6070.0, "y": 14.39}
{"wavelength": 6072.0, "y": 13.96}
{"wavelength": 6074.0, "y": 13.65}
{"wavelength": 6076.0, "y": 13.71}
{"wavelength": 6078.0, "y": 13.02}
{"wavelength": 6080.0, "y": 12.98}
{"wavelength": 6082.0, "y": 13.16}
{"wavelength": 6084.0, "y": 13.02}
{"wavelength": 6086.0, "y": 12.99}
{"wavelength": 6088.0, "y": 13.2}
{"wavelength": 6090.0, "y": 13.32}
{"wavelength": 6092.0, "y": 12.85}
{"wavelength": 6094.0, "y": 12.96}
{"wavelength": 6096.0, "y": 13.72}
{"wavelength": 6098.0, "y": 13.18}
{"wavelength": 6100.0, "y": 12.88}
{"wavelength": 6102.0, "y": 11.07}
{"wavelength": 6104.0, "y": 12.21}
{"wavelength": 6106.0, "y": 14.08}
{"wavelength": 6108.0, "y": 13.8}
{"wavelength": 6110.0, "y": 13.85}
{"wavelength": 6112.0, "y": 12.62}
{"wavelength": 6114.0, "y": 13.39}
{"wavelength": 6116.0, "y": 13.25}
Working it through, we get 0.090 mag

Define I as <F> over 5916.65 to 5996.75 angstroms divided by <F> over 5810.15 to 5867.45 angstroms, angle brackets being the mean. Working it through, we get 0.9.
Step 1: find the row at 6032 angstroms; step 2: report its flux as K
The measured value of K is 13.77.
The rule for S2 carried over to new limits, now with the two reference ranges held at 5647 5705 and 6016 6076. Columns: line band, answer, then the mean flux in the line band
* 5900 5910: 0.12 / 11.6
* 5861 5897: 0.27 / 10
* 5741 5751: -0.06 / 13.2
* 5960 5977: 0.04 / 12.6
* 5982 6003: 0.05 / 12.5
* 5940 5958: 0.05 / 12.4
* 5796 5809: -0.06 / 13.3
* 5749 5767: -0.06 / 13.2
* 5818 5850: -0.05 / 13.3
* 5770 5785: -0.02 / 12.8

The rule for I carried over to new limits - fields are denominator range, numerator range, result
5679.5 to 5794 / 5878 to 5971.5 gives 0.88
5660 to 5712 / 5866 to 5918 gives 0.85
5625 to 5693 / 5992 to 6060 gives 1.07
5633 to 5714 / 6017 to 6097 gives 1.09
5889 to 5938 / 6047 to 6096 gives 1.27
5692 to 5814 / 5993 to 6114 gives 1.02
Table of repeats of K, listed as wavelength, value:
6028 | 13.72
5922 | 11.5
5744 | 12.94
